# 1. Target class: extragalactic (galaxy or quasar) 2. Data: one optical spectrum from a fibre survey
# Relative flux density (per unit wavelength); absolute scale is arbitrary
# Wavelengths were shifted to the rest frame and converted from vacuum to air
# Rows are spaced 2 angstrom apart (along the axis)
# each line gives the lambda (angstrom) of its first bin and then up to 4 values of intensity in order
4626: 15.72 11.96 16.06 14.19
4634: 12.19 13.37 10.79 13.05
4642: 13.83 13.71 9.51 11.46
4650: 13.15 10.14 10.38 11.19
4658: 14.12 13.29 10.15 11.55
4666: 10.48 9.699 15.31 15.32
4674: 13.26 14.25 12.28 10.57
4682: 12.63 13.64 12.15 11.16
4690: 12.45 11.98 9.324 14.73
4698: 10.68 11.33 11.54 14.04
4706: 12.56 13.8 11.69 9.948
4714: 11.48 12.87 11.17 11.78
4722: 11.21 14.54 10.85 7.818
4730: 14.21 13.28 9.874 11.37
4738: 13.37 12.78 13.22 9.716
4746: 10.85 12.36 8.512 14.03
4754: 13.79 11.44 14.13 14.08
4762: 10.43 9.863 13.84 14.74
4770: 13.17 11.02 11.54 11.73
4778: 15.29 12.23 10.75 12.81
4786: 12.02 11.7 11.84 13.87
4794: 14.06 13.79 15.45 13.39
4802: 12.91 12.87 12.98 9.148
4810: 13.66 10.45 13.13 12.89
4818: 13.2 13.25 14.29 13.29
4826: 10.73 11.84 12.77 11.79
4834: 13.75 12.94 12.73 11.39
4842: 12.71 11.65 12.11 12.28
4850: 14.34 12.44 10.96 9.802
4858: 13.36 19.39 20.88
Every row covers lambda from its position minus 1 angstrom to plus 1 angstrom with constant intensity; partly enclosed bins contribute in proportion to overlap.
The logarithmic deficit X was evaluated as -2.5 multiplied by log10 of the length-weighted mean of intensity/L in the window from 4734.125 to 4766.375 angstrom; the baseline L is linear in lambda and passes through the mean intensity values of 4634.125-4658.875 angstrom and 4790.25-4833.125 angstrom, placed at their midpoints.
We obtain 0.046 mag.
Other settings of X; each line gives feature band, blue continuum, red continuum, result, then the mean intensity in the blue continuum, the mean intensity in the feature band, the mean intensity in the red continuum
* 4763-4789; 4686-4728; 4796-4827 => 0.01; 11.9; 12.4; 12.8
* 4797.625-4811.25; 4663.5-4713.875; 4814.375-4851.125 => -0.01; 12.2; 12.8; 12.7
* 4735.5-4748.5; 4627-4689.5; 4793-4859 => 0.05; 12.4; 12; 12.6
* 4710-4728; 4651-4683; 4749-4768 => 0.07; 12.2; 11.5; 12.4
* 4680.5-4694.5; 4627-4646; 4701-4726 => 0.05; 13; 11.9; 12.2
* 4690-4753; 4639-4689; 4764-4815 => 0.05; 12.3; 11.8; 12.7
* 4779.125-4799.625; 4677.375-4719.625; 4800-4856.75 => -0.05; 12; 12.9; 12.4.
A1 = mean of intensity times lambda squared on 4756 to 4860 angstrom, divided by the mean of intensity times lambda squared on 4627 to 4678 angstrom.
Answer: 1.08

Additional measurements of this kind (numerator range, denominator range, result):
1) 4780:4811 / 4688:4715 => 1.11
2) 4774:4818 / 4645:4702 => 1.11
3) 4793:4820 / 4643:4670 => 1.19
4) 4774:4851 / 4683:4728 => 1.11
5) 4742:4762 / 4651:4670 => 1.10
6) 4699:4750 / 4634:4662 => 1.01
